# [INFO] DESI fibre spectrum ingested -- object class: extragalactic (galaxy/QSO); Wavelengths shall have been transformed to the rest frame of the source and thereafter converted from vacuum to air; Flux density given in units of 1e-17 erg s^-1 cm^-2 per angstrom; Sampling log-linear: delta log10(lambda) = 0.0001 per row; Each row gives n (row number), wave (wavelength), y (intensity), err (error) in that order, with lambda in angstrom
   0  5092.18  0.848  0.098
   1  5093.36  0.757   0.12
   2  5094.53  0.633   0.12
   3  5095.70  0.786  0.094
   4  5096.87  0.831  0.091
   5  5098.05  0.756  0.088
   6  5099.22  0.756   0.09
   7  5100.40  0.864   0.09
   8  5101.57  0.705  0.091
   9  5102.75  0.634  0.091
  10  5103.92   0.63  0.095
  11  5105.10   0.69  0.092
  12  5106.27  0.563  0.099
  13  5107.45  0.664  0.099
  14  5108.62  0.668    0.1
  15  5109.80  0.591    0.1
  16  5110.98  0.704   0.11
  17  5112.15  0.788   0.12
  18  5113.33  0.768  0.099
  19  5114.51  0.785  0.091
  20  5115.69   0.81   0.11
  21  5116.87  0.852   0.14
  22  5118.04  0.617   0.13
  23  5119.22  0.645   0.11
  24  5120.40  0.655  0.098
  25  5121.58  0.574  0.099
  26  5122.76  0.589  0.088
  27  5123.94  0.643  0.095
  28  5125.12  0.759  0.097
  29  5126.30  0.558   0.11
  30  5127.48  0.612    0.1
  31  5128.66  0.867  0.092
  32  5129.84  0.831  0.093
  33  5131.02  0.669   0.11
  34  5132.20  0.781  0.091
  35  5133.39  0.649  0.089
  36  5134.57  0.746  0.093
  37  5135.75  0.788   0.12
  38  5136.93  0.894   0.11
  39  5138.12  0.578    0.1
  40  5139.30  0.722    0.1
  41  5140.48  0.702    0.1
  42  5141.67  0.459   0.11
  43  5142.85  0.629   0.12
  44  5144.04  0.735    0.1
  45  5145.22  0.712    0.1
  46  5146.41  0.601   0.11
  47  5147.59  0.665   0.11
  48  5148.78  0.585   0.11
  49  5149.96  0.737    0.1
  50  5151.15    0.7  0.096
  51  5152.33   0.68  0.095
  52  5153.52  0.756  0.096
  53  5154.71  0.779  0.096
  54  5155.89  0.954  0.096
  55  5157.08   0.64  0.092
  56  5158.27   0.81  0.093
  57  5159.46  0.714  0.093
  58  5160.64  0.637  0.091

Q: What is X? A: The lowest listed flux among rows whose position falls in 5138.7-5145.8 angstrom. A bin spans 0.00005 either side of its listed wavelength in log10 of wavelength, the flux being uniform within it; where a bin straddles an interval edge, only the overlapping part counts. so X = 0.459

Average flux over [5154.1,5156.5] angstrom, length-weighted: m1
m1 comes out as 0.865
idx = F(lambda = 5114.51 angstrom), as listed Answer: 0.785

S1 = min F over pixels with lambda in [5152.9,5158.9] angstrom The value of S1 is 0.64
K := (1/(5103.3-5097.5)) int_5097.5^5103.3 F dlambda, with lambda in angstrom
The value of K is 0.743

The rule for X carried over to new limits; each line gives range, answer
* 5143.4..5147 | 0.601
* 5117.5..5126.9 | 0.558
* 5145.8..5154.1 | 0.585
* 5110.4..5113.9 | 0.704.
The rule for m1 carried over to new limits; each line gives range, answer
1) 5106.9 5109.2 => 0.668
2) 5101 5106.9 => 0.644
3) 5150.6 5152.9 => 0.692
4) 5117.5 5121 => 0.639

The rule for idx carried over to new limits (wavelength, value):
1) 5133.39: 0.649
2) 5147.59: 0.665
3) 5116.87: 0.852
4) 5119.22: 0.645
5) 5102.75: 0.634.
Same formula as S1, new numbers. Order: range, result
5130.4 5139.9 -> 0.578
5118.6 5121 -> 0.645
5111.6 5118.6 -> 0.617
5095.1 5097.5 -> 0.786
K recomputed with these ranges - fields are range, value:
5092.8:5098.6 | 0.753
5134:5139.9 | 0.746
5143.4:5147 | 0.681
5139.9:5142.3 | 0.58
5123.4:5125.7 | 0.702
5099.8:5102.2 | 0.78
